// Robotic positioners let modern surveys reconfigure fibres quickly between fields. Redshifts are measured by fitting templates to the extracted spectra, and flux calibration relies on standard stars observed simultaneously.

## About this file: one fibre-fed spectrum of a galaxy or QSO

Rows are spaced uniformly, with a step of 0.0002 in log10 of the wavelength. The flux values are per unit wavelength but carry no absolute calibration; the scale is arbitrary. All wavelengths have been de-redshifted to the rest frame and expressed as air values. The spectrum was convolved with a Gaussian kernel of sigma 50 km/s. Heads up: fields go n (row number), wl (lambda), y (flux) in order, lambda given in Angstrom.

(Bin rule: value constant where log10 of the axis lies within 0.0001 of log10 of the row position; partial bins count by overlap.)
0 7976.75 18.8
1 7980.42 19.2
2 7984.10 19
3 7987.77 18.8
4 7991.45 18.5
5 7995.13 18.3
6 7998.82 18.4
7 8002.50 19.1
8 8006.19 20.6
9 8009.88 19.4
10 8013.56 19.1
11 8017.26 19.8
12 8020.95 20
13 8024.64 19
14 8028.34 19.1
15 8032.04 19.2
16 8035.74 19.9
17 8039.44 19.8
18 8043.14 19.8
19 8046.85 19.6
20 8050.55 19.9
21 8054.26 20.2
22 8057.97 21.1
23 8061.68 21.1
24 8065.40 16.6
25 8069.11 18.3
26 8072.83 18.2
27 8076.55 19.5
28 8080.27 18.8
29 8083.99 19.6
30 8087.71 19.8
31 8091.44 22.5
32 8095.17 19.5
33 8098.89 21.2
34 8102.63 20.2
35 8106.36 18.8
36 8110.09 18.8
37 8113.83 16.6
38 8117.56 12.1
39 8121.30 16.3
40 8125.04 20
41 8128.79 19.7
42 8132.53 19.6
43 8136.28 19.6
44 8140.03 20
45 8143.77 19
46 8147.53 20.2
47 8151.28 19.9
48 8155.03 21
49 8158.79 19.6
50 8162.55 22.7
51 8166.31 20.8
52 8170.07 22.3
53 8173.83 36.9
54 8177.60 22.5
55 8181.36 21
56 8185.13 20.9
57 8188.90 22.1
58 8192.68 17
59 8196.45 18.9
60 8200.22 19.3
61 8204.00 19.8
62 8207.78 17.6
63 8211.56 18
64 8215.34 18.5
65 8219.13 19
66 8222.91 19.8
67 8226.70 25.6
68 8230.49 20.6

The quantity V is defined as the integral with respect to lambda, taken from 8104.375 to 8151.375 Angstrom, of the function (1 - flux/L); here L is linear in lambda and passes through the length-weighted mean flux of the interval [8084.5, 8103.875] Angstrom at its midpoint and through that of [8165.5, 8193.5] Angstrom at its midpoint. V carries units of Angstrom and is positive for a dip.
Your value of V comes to 6.92 Angstrom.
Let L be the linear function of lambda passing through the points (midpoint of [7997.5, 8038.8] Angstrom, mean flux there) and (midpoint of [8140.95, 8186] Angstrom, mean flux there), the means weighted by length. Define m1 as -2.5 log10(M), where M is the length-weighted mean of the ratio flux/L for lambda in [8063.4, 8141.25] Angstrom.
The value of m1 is 0.12 mag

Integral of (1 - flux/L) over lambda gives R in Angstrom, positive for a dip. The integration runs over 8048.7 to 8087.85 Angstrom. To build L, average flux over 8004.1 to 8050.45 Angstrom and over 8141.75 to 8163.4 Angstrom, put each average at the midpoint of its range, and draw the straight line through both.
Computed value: 0.95 Angstrom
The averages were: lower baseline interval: 19.6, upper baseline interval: 20.3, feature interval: 19.4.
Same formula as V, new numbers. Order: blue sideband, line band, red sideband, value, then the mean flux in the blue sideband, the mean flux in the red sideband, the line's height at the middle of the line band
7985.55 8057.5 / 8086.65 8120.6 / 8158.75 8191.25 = 4.4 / 19.4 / 23.3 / 21.5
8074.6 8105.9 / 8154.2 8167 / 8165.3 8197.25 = 0.6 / 20.1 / 22.7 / 22.1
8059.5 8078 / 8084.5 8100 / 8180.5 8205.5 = -1.4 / 18.8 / 19.8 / 19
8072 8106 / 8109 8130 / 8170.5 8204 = 3.6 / 19.9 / 22.2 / 20.6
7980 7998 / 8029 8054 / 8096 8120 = -1.8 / 18.7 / 18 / 18.4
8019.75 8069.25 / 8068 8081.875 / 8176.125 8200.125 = 0.7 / 19.6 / 20.3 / 19.7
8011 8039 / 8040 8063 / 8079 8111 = -0.7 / 19.5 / 20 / 19.7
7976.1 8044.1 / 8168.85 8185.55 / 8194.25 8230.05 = -4.8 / 19.3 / 19.6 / 19.6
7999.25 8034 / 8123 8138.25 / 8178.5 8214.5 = -0.2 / 19.4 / 19.5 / 19.5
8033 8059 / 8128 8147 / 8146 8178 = 2.3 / 20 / 22.9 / 22.3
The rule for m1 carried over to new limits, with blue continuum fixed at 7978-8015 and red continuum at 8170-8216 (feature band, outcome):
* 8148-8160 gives 0.03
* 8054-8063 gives -0.06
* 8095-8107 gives 0.00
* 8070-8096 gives 0.02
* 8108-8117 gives 0.20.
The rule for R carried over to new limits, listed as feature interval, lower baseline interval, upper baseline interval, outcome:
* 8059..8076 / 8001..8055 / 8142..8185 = 1.4 Angstrom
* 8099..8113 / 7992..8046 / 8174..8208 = 0.6 Angstrom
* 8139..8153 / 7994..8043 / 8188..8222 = -0.5 Angstrom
